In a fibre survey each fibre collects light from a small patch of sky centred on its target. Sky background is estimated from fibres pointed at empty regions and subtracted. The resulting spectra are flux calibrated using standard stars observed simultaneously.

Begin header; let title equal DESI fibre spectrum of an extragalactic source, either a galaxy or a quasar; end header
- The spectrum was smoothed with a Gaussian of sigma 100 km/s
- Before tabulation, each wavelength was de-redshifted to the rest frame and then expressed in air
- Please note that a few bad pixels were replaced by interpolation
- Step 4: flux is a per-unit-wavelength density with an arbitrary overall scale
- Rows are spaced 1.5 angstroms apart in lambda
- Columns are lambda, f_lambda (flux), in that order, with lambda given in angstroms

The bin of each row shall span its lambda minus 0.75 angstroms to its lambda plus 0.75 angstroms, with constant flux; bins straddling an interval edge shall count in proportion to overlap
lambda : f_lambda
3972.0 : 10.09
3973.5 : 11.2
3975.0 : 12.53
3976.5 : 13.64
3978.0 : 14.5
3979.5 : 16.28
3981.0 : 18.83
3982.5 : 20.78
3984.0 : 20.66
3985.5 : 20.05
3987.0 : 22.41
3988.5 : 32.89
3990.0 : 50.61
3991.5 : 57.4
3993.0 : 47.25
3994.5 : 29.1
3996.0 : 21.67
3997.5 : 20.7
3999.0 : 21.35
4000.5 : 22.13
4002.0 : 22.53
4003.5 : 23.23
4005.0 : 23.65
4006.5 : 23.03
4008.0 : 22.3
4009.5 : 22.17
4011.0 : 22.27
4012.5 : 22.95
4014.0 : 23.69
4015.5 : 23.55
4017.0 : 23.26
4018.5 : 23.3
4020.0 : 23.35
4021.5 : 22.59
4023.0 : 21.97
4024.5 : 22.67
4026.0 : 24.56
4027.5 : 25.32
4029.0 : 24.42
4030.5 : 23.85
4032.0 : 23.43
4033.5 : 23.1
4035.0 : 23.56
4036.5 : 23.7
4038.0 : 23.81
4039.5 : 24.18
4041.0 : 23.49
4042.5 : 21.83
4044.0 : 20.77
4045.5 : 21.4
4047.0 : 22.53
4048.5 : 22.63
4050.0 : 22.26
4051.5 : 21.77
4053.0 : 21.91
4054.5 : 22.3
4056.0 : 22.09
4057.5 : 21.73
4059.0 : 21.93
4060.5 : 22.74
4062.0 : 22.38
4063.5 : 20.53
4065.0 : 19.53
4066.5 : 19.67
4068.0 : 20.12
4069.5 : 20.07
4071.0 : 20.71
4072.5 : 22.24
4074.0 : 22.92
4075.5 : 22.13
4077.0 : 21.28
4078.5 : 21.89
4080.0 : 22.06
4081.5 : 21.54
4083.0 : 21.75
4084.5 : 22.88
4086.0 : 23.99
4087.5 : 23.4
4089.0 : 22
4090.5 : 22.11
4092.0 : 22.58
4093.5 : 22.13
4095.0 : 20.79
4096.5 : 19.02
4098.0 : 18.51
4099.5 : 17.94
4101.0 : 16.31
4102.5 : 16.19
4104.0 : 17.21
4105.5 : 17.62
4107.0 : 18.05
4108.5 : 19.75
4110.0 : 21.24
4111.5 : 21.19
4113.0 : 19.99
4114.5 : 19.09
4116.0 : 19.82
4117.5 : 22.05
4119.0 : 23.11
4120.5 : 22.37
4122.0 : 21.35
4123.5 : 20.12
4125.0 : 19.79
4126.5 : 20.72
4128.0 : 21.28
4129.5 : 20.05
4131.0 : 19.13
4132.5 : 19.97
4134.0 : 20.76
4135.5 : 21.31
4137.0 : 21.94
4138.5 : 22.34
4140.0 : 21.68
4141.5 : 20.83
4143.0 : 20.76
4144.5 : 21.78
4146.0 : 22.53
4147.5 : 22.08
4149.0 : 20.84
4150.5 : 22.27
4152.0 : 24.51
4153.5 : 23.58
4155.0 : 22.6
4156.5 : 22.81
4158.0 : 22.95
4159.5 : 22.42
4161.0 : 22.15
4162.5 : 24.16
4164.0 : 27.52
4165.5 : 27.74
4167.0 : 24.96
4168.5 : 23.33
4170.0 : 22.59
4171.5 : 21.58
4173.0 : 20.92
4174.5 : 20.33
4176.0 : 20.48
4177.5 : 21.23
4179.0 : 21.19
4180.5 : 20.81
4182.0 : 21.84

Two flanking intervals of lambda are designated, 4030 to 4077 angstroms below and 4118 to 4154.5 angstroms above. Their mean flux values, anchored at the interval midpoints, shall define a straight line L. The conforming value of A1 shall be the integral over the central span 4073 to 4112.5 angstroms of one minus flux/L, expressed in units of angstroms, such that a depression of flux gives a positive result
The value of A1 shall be 2.1 angstroms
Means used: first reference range 22.1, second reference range 21.5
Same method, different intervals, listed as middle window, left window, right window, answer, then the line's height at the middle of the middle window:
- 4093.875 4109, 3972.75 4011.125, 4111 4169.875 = 2.96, 22.6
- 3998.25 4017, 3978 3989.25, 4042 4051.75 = -1.12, 21.5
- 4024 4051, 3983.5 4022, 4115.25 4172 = 2.41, 25.4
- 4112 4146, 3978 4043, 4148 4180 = 3.42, 23.3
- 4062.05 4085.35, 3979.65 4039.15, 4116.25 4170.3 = 2.39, 23.8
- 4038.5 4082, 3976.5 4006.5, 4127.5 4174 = 4.95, 24.6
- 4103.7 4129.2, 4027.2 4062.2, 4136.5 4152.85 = 2.14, 22.2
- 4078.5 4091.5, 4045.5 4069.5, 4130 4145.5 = -0.64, 21.4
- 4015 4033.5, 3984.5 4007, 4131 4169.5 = 2.95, 28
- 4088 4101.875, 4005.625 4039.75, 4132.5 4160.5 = 1.48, 22.6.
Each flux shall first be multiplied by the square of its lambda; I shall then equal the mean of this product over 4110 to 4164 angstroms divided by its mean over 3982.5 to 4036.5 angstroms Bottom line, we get 0.90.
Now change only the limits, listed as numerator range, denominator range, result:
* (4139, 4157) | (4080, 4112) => 1.12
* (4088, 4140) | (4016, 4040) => 0.90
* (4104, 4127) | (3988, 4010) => 0.73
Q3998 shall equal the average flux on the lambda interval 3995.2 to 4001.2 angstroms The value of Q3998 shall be 21.5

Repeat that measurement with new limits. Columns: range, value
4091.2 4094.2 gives 22.4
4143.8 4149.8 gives 21.8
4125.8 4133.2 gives 20.2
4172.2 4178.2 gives 20.7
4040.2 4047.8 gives 22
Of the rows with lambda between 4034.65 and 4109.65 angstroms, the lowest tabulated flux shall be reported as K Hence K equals 16.19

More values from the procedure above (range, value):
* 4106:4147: 18.05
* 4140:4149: 20.76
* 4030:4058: 20.77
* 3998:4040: 21.35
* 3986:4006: 20.7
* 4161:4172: 21.58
